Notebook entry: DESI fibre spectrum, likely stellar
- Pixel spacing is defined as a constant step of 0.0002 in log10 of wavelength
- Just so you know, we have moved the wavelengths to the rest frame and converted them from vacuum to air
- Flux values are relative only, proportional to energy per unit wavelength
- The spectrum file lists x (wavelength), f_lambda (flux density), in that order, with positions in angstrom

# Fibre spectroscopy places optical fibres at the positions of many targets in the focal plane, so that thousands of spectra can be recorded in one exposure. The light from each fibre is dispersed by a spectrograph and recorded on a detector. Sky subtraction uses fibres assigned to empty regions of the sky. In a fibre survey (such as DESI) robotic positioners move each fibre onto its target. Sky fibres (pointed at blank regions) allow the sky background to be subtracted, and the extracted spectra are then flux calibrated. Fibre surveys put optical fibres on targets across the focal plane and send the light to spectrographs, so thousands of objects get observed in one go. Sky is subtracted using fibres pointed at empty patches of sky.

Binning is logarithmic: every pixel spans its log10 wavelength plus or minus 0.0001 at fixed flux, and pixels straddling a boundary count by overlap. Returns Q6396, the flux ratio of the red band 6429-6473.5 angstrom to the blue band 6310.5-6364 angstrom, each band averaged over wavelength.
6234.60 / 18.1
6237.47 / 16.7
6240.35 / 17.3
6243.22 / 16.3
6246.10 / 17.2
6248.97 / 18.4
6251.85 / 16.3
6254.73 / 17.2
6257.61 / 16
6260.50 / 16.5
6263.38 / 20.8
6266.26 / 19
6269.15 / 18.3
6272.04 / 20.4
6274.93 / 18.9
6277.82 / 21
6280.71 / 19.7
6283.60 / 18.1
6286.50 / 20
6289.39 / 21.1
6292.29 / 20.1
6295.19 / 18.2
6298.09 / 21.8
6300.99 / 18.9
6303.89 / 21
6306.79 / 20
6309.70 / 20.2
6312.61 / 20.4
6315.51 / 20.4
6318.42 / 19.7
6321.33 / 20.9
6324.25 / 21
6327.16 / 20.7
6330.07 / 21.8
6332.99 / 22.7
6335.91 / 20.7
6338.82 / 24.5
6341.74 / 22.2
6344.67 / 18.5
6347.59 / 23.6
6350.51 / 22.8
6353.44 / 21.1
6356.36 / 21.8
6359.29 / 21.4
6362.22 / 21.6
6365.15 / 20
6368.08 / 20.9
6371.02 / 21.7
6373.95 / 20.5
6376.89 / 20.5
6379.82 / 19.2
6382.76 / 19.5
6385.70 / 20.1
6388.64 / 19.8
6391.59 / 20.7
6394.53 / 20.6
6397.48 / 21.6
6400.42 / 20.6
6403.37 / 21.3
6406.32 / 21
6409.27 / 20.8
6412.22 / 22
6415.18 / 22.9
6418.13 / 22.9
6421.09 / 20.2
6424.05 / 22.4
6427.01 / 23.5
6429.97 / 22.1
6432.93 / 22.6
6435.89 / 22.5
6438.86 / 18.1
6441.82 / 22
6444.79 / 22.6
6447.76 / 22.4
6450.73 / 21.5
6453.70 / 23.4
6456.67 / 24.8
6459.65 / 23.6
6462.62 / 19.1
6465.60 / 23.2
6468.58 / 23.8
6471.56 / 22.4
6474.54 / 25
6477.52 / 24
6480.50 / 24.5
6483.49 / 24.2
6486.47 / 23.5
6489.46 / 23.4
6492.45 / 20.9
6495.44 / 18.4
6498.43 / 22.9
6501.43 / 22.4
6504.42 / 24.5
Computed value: 1.04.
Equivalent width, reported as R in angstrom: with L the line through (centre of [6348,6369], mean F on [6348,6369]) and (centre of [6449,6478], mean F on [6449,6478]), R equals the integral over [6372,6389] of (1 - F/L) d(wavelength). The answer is 1.43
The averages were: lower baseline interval 21.5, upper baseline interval 23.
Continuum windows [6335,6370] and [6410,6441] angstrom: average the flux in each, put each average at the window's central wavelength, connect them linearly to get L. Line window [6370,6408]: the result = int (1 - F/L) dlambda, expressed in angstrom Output 2.1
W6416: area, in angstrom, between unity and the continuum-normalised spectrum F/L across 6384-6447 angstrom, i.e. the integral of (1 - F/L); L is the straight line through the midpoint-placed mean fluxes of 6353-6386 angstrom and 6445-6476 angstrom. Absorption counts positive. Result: 1.1 angstrom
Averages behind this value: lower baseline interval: 20.7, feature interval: 21.4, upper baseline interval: 22.9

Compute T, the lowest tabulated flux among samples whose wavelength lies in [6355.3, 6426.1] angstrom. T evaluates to 19.2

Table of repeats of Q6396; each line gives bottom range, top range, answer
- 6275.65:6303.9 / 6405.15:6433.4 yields 1.11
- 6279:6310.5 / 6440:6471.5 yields 1.13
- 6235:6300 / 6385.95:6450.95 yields 1.16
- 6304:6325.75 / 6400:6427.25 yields 1.06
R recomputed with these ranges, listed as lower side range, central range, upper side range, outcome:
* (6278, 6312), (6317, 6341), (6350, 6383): -1.3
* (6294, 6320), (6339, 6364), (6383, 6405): -1.7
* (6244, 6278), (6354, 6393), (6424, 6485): 0.4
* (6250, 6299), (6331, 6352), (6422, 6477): -1.9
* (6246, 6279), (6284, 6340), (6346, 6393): -3.2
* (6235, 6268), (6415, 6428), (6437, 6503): -0.5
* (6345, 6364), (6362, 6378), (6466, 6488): 0.9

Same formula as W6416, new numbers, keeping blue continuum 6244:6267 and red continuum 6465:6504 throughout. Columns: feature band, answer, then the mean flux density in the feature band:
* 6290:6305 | -1.17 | 20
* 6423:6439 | -0.31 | 22.2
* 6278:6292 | -1.21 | 19.9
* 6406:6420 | -0.41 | 21.9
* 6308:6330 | -1.67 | 20.5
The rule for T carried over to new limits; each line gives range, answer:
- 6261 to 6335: 18.1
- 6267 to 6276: 18.3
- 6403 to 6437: 20.2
